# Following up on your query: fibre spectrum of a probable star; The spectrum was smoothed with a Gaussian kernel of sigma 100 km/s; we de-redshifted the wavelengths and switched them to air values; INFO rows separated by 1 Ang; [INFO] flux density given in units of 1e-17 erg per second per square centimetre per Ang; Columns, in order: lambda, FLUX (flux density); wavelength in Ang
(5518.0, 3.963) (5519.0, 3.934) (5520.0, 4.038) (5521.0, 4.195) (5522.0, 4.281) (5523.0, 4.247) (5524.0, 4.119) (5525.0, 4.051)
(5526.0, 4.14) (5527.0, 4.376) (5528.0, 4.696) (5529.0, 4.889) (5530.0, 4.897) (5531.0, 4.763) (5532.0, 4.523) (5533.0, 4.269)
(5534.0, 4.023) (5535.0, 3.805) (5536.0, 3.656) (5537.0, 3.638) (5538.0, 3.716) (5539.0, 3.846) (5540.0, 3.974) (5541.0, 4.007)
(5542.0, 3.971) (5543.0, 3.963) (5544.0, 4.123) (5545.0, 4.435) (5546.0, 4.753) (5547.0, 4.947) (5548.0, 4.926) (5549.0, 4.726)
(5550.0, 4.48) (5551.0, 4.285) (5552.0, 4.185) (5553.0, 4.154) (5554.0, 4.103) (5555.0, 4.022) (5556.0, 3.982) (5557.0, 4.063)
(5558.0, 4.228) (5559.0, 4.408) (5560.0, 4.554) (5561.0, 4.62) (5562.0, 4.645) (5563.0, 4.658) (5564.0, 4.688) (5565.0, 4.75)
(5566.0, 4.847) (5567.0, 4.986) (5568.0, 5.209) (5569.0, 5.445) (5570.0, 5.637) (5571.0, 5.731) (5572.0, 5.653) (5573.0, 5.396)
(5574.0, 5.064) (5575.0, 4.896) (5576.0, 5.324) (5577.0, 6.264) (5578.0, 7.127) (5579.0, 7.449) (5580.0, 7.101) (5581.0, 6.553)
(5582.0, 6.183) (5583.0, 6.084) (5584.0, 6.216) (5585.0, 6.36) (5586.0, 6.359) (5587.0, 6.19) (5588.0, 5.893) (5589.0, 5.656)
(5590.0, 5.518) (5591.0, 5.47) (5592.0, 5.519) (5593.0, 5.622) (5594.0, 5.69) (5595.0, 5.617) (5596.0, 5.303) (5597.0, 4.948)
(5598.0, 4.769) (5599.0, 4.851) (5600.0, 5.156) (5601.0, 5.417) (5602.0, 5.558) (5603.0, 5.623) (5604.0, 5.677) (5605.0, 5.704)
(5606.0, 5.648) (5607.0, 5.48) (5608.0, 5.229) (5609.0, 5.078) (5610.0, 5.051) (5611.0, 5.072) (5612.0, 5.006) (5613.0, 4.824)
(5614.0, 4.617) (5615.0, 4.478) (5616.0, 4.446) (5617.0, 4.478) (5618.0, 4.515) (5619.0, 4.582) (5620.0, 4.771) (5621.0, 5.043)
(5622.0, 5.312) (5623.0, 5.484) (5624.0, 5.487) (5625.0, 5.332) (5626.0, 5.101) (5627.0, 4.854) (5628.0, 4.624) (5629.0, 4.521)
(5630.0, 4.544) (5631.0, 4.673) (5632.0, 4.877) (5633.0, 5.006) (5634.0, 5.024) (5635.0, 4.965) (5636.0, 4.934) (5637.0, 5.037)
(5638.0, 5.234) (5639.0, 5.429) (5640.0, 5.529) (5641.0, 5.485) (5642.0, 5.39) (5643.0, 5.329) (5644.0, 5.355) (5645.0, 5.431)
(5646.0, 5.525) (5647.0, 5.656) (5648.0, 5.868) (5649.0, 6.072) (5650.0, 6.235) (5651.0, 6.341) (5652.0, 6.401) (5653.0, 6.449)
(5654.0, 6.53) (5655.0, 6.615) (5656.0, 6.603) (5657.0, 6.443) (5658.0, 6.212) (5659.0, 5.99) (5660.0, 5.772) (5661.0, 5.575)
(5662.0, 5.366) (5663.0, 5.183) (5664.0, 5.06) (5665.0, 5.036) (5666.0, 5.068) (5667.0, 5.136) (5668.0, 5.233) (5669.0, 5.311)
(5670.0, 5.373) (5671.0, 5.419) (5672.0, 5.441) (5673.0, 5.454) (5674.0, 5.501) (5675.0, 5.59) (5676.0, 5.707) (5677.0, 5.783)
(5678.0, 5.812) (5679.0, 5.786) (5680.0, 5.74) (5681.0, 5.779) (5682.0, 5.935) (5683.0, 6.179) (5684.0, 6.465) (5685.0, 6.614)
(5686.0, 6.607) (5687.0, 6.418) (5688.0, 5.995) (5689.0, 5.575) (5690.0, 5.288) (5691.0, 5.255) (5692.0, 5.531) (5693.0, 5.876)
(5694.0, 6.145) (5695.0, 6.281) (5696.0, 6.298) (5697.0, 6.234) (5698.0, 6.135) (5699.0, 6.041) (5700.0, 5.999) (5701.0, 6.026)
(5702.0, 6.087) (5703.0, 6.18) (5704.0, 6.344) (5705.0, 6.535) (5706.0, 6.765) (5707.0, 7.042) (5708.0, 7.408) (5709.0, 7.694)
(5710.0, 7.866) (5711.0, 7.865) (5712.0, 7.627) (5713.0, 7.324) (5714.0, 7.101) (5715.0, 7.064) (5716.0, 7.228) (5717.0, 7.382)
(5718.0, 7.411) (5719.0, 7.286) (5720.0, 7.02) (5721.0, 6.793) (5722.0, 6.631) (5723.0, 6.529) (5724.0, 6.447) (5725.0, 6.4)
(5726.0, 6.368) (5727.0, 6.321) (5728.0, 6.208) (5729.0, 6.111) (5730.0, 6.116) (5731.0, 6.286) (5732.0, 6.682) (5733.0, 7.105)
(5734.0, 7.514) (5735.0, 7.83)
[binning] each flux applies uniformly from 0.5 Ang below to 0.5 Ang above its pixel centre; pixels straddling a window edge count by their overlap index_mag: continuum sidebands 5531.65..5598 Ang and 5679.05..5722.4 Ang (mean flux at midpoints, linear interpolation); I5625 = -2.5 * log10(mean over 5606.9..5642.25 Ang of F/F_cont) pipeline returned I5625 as 0.14 mag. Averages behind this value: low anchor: 5.01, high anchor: 6.53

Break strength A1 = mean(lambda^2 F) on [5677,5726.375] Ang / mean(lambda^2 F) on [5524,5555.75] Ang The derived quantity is 1.61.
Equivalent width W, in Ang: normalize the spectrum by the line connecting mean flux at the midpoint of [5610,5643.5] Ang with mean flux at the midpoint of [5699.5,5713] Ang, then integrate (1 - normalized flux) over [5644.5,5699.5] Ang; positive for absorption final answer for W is 1.8 Ang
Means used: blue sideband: 4.97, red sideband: 6.9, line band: 5.84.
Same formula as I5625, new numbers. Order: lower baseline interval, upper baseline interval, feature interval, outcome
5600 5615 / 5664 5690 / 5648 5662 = -0.120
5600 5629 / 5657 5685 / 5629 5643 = 0.045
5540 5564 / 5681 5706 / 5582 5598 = -0.191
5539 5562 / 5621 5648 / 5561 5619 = -0.157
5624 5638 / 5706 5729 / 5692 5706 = 0.069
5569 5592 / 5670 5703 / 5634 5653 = 0.068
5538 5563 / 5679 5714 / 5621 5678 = 0.046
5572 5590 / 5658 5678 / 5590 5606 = 0.107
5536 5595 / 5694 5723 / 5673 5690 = 0.099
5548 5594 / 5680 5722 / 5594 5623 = 0.112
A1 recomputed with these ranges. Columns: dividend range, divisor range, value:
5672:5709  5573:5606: 1.09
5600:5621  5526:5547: 1.23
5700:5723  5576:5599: 1.23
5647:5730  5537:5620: 1.27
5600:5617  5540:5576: 1.13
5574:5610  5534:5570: 1.33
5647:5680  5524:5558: 1.41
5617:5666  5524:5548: 1.33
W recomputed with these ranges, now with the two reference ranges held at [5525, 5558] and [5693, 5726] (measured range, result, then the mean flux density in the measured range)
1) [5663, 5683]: 2.4 Ang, 5.49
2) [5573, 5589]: -4.3 Ang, 6.16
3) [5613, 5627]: 1.4 Ang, 4.89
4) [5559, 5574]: -1.3 Ang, 5.04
